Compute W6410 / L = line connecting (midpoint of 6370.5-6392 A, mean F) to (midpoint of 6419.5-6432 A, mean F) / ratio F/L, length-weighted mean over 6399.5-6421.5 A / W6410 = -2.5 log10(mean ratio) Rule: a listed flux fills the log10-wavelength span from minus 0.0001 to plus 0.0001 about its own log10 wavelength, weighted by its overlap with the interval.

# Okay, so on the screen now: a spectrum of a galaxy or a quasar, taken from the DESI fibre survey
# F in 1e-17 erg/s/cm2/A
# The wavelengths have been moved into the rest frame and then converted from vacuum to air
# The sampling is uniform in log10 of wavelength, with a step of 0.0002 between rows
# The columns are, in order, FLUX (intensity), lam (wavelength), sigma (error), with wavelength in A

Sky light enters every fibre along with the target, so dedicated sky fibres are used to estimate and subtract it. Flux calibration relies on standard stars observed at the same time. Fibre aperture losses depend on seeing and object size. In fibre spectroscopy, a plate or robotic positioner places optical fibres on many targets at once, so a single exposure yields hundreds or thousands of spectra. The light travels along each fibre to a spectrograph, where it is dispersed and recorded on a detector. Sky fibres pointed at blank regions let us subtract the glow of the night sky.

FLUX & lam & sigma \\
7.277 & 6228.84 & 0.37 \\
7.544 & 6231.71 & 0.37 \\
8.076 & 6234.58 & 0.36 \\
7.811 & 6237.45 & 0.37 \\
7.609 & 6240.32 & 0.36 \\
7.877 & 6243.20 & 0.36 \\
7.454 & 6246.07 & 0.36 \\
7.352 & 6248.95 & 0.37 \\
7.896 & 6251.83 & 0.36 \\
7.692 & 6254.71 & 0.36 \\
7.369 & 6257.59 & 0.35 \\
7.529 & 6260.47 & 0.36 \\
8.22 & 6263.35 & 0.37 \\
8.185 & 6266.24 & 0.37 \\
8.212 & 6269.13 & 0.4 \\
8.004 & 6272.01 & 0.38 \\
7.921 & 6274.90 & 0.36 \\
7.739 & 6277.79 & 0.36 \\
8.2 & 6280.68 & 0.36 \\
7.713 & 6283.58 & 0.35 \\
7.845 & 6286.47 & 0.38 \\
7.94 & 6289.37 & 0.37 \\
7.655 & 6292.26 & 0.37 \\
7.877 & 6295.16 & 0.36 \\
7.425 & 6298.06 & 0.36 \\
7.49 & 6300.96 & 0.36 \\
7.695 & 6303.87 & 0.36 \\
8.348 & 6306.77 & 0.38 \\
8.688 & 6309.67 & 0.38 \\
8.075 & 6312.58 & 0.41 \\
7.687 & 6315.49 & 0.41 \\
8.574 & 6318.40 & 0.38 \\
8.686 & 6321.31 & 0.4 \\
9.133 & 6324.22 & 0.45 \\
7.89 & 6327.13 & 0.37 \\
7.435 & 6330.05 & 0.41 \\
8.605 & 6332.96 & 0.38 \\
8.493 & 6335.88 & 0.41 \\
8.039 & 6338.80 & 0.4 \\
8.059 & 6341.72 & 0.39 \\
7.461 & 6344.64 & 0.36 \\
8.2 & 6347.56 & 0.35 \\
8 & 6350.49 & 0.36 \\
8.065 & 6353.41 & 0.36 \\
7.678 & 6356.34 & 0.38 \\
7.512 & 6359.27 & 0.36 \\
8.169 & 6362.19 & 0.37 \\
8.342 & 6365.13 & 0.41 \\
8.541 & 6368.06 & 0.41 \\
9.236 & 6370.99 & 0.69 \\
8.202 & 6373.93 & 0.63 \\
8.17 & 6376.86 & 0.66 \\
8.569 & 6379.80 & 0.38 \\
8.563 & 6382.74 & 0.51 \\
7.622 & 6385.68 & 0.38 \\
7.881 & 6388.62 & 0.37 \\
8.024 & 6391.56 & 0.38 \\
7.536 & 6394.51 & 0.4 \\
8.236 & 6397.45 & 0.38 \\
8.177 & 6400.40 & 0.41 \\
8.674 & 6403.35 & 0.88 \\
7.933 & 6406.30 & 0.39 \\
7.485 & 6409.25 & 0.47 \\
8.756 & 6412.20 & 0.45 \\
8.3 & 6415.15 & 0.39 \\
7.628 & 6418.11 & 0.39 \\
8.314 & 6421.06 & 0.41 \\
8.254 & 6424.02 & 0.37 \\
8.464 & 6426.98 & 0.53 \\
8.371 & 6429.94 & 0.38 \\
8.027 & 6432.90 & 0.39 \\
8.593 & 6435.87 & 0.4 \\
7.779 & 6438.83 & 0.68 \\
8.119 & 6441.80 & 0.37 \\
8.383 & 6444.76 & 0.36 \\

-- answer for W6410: 0.020 mag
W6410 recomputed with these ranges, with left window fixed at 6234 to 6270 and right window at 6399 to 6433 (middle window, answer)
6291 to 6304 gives 0.04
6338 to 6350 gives 0.01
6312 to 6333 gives -0.04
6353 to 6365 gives 0.02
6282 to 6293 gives 0.01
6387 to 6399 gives 0.03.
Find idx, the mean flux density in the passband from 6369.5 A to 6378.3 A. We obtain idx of 8.54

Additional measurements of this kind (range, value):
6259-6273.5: 8.03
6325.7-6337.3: 8.1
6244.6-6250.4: 7.41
